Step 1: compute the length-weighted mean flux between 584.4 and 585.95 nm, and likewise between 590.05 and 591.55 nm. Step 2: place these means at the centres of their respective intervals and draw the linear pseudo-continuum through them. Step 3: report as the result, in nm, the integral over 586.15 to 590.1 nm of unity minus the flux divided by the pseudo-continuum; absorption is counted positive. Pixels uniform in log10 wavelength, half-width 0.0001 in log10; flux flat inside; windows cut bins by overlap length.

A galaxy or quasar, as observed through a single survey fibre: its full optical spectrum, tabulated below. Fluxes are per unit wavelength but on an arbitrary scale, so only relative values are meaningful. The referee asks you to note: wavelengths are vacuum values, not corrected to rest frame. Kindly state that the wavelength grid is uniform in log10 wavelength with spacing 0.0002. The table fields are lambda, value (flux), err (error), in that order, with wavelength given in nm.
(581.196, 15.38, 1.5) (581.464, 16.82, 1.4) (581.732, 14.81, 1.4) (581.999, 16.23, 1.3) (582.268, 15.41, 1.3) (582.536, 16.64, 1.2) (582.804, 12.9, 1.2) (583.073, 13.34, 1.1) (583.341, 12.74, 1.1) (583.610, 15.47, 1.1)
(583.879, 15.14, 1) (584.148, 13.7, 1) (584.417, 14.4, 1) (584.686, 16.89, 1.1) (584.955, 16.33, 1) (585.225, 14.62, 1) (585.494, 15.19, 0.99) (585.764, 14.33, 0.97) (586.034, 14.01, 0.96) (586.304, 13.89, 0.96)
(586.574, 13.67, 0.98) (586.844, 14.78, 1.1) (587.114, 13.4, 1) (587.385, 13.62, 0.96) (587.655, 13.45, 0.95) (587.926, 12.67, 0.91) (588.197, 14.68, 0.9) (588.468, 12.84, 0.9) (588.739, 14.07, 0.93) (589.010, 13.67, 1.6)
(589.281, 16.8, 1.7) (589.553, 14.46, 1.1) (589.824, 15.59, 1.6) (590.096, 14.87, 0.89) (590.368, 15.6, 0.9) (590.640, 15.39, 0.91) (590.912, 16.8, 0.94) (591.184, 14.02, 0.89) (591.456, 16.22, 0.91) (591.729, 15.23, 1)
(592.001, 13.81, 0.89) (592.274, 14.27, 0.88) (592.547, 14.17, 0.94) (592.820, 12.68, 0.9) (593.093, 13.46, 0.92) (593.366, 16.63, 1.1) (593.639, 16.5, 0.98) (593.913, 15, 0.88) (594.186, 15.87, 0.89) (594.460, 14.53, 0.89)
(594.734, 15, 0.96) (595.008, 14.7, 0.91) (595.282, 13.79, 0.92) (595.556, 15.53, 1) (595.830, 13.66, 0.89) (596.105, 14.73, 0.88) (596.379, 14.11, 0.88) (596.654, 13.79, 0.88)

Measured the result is 0.33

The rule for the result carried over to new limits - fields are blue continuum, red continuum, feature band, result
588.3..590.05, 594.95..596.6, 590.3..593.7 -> -0.10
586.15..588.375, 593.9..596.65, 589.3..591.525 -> -0.21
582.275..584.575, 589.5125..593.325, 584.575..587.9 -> 0.02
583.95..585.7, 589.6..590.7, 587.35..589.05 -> 0.19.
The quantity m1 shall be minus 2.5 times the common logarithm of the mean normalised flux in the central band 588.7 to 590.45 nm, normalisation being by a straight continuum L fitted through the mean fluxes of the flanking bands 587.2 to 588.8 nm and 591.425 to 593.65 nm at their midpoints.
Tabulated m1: -0.09 mag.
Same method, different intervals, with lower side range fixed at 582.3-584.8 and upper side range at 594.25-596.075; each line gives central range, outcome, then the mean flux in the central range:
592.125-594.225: -0.01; 14.8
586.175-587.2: 0.05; 14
